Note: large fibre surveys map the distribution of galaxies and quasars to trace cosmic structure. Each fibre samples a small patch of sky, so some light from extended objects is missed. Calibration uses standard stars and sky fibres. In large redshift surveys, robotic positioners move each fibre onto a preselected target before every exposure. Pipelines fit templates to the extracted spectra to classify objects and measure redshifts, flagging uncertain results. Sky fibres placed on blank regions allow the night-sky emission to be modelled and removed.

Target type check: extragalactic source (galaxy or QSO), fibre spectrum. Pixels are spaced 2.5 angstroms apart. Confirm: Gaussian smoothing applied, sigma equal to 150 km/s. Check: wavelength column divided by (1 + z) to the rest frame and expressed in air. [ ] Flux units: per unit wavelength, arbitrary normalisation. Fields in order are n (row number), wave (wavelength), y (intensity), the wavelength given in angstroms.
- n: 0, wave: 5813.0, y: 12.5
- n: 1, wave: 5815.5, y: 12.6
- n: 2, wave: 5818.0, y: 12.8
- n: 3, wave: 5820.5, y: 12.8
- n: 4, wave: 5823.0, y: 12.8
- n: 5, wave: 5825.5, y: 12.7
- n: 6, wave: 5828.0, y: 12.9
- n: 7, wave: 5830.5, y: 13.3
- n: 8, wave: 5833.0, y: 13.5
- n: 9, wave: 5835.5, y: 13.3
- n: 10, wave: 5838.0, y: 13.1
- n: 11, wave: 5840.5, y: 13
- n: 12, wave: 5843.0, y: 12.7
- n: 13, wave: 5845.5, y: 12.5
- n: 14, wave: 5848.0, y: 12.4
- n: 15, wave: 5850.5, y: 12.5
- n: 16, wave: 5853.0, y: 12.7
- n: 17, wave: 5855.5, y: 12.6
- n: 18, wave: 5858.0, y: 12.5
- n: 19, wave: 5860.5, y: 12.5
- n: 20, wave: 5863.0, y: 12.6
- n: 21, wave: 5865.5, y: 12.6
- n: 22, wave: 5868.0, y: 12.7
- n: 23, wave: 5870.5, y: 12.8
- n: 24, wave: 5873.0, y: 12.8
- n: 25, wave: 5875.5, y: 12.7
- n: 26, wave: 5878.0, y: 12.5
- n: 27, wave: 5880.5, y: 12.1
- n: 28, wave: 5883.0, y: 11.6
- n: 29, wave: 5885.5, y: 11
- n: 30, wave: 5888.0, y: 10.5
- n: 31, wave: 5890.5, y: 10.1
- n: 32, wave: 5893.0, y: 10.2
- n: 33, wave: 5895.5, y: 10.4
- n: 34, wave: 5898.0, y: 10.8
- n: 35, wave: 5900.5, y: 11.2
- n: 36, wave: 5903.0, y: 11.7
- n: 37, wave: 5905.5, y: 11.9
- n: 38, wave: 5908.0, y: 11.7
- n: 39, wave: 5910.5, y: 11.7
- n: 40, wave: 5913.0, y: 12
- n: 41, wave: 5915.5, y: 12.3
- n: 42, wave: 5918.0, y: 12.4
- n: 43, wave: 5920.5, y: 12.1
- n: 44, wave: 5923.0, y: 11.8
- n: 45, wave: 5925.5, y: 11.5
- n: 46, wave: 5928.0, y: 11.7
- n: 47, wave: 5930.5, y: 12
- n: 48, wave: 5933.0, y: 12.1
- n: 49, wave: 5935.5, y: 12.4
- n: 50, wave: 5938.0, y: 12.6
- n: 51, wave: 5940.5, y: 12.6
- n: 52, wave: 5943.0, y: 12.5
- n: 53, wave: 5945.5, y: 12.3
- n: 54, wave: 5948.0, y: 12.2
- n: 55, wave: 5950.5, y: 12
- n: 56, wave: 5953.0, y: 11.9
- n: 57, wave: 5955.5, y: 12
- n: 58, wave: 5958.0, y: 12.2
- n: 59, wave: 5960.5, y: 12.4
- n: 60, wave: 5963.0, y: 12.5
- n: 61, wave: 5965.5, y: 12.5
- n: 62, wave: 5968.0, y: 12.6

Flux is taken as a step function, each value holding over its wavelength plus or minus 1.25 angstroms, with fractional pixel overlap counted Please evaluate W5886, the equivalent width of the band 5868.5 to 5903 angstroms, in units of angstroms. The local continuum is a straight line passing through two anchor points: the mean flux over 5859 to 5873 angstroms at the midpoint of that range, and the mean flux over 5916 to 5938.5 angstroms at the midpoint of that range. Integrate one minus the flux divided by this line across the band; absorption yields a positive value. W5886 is 2.7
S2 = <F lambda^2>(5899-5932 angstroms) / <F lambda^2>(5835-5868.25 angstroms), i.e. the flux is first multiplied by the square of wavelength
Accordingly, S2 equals 0.95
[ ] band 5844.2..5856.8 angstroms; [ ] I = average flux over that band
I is 12.5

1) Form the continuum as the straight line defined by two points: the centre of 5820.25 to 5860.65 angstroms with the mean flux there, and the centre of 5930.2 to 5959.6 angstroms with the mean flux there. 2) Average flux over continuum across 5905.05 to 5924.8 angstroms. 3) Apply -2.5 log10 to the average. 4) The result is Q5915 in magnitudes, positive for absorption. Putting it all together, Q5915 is 0.038 mag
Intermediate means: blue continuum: 12.8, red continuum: 12.2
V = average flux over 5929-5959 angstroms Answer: 12.2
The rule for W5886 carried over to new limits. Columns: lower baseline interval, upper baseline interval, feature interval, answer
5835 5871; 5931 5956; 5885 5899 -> 2.3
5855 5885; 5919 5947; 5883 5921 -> 3.0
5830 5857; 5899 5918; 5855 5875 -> -0.2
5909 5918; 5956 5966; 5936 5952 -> -0.1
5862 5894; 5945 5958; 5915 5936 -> 0.0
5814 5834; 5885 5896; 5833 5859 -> -1.5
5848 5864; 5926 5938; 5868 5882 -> -0.2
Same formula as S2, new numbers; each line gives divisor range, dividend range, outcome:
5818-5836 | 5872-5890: 0.92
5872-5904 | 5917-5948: 1.09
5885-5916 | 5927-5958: 1.11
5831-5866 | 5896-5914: 0.92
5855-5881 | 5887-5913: 0.89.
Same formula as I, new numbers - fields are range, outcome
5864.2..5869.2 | 12.6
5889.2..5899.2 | 10.4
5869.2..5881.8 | 12.6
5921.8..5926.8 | 11.6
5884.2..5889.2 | 10.8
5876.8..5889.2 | 11.5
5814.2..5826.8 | 12.7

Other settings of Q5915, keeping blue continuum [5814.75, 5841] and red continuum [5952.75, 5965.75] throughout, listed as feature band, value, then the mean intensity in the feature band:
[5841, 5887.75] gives 0.03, 12.4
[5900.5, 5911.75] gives 0.08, 11.7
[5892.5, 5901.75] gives 0.18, 10.7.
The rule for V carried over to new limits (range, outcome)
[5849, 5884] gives 12.5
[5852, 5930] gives 11.9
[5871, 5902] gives 11.4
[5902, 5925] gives 11.9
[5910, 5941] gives 12.1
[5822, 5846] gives 13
